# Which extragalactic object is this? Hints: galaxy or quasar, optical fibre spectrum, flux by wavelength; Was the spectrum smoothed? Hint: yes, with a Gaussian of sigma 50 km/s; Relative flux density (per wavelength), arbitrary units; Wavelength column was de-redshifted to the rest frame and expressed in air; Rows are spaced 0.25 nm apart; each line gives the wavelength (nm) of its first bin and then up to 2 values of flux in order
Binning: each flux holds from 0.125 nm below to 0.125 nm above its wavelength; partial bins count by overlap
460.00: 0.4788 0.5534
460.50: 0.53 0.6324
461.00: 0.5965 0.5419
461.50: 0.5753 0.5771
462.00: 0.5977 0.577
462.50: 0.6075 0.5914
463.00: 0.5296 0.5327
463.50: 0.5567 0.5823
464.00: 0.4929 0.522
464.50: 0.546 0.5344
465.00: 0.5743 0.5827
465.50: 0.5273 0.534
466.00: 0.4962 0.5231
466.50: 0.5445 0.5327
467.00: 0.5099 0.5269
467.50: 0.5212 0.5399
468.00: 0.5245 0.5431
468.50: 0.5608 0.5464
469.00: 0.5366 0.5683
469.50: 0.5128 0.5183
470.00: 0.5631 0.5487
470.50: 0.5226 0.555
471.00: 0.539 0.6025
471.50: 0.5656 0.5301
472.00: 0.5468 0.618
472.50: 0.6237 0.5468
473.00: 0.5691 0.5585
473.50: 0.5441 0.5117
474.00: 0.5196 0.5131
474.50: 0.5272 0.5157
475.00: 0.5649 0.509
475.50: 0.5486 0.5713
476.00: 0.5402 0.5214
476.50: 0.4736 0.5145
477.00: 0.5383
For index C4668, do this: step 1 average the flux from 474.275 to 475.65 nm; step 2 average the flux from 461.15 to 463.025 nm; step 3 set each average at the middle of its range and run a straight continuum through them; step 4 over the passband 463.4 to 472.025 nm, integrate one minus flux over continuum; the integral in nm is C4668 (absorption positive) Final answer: 0.26 nm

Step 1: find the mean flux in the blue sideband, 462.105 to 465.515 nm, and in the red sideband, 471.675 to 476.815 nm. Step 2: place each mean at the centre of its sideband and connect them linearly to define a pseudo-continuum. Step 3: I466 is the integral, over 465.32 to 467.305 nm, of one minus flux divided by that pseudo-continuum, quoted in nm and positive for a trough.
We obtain 0.09 nm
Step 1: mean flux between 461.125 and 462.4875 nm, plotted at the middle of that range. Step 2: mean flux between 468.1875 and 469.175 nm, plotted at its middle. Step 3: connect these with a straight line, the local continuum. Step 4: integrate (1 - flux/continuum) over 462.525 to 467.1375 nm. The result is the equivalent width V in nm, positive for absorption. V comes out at 0.19 nm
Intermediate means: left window 0.577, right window 0.548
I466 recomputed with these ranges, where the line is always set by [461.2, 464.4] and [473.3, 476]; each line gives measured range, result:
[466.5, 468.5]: 0.07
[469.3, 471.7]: -0.02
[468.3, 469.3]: -0.01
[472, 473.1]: -0.10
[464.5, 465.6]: 0.00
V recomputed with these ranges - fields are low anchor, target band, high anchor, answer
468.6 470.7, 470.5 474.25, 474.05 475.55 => -0.158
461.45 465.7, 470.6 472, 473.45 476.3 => -0.042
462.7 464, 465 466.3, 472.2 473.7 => 0.042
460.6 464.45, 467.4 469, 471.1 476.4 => 0.054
